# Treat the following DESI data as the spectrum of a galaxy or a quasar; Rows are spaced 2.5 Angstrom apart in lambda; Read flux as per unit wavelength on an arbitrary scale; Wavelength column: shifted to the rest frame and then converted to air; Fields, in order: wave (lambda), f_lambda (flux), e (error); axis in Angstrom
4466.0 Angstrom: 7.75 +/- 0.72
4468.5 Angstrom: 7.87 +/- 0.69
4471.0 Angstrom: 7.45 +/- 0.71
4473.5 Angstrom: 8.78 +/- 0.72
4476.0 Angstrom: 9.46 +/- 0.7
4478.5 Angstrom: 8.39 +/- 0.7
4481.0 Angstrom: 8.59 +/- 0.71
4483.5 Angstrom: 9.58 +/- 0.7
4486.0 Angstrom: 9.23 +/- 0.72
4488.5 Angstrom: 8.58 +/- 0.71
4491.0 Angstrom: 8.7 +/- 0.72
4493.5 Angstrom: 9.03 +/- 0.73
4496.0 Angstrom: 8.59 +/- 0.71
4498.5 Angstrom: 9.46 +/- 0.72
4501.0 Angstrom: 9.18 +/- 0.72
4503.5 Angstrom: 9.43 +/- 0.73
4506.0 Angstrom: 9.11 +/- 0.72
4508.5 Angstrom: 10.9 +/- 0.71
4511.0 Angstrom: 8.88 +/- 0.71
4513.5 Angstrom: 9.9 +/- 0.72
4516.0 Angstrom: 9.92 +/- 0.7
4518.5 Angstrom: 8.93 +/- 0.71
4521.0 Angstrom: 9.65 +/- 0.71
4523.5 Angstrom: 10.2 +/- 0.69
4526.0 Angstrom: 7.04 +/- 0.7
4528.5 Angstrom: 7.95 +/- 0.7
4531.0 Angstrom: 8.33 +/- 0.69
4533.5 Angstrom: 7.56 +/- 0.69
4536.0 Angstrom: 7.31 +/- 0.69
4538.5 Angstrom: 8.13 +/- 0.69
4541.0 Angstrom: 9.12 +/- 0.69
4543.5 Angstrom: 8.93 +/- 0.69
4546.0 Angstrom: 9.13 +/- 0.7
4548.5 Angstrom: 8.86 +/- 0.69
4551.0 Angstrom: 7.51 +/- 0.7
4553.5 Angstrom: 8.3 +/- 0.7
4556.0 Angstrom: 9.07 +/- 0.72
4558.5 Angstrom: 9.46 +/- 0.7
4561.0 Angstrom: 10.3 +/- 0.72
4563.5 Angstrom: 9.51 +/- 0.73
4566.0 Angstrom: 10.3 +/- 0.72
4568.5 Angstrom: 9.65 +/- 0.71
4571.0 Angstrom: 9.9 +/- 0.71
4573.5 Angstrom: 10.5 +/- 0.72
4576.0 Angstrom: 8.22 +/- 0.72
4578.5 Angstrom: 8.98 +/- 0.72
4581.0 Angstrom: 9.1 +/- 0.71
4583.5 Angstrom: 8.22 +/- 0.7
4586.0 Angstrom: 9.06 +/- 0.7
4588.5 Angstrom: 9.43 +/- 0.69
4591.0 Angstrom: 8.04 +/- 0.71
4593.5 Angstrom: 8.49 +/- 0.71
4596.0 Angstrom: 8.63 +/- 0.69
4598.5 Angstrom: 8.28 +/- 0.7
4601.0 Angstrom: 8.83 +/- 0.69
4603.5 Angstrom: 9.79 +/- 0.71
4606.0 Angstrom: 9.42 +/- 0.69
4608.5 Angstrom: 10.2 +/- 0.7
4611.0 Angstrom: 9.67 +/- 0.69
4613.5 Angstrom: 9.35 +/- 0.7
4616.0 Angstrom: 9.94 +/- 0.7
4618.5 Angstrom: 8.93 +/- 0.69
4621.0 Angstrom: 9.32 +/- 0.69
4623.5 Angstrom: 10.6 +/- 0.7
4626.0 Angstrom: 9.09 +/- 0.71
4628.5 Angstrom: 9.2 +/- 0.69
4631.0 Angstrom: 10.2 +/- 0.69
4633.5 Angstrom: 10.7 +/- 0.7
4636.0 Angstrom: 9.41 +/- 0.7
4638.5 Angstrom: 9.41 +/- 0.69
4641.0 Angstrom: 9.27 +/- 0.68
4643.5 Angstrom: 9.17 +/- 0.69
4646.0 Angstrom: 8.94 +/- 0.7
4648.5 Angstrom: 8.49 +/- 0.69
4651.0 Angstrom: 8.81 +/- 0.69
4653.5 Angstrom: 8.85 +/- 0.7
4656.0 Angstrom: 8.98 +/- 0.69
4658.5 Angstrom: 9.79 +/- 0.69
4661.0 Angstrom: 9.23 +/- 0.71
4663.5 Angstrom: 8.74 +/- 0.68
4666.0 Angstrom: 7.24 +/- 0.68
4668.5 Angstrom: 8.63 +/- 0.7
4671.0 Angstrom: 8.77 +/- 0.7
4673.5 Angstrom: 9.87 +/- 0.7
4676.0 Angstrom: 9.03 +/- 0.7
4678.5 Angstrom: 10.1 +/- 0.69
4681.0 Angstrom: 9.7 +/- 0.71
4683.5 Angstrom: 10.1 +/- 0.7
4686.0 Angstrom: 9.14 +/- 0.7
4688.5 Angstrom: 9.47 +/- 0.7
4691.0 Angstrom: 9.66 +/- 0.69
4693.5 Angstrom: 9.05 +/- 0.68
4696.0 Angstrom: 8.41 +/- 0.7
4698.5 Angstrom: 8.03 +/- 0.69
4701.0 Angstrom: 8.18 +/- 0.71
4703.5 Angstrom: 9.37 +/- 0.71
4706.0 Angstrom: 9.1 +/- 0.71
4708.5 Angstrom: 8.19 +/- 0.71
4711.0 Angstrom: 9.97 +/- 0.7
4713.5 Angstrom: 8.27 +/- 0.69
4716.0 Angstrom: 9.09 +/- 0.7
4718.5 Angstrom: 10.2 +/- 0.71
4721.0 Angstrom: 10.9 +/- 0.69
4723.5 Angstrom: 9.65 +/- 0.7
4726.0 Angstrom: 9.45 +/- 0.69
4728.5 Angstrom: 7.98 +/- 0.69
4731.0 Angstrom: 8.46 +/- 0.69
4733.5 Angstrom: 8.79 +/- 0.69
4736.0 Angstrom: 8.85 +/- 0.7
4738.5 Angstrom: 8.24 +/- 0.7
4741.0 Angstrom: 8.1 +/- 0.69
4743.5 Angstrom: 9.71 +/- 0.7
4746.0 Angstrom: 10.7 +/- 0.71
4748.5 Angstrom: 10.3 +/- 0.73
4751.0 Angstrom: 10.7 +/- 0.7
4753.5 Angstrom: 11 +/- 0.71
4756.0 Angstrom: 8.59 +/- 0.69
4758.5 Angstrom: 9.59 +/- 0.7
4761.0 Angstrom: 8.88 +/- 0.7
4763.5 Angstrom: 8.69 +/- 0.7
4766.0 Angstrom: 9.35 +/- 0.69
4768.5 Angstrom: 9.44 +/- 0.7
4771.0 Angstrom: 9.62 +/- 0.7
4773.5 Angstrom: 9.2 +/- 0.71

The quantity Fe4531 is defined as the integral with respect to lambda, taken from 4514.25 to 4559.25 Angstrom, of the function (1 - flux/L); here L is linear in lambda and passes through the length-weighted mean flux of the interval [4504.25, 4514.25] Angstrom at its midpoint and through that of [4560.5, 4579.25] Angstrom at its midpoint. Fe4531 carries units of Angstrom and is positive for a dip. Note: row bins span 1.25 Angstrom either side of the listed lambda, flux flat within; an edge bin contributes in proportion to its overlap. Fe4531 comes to 4.80 Angstrom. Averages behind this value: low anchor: 9.67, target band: 8.64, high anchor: 9.66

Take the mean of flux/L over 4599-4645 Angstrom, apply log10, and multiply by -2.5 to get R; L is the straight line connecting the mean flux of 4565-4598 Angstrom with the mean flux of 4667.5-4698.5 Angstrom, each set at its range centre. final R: -0.046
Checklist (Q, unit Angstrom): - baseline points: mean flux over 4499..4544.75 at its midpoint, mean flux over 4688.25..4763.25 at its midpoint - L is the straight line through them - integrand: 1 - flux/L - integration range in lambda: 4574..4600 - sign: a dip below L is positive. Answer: 0.92 Angstrom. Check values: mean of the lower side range 8.92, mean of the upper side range 9.22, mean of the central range 8.7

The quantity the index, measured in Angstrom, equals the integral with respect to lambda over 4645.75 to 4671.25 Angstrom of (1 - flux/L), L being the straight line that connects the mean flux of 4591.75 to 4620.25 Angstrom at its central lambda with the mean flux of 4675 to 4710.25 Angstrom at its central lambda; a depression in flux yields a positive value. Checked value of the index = 1.1 Angstrom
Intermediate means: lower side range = 9.21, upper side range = 9.12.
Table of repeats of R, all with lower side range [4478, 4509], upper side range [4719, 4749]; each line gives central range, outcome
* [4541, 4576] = -0.02 mag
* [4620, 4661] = -0.02 mag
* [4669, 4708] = 0.01 mag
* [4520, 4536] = 0.10 mag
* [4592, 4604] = 0.05 mag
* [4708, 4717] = 0.04 mag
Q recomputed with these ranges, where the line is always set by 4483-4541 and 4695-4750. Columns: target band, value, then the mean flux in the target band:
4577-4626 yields -0.9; 9.17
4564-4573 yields -1.0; 9.96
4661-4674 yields 0.6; 8.64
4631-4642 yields -0.9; 9.76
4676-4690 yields -0.9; 9.64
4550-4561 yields 0.2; 8.8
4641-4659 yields 0.1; 8.99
